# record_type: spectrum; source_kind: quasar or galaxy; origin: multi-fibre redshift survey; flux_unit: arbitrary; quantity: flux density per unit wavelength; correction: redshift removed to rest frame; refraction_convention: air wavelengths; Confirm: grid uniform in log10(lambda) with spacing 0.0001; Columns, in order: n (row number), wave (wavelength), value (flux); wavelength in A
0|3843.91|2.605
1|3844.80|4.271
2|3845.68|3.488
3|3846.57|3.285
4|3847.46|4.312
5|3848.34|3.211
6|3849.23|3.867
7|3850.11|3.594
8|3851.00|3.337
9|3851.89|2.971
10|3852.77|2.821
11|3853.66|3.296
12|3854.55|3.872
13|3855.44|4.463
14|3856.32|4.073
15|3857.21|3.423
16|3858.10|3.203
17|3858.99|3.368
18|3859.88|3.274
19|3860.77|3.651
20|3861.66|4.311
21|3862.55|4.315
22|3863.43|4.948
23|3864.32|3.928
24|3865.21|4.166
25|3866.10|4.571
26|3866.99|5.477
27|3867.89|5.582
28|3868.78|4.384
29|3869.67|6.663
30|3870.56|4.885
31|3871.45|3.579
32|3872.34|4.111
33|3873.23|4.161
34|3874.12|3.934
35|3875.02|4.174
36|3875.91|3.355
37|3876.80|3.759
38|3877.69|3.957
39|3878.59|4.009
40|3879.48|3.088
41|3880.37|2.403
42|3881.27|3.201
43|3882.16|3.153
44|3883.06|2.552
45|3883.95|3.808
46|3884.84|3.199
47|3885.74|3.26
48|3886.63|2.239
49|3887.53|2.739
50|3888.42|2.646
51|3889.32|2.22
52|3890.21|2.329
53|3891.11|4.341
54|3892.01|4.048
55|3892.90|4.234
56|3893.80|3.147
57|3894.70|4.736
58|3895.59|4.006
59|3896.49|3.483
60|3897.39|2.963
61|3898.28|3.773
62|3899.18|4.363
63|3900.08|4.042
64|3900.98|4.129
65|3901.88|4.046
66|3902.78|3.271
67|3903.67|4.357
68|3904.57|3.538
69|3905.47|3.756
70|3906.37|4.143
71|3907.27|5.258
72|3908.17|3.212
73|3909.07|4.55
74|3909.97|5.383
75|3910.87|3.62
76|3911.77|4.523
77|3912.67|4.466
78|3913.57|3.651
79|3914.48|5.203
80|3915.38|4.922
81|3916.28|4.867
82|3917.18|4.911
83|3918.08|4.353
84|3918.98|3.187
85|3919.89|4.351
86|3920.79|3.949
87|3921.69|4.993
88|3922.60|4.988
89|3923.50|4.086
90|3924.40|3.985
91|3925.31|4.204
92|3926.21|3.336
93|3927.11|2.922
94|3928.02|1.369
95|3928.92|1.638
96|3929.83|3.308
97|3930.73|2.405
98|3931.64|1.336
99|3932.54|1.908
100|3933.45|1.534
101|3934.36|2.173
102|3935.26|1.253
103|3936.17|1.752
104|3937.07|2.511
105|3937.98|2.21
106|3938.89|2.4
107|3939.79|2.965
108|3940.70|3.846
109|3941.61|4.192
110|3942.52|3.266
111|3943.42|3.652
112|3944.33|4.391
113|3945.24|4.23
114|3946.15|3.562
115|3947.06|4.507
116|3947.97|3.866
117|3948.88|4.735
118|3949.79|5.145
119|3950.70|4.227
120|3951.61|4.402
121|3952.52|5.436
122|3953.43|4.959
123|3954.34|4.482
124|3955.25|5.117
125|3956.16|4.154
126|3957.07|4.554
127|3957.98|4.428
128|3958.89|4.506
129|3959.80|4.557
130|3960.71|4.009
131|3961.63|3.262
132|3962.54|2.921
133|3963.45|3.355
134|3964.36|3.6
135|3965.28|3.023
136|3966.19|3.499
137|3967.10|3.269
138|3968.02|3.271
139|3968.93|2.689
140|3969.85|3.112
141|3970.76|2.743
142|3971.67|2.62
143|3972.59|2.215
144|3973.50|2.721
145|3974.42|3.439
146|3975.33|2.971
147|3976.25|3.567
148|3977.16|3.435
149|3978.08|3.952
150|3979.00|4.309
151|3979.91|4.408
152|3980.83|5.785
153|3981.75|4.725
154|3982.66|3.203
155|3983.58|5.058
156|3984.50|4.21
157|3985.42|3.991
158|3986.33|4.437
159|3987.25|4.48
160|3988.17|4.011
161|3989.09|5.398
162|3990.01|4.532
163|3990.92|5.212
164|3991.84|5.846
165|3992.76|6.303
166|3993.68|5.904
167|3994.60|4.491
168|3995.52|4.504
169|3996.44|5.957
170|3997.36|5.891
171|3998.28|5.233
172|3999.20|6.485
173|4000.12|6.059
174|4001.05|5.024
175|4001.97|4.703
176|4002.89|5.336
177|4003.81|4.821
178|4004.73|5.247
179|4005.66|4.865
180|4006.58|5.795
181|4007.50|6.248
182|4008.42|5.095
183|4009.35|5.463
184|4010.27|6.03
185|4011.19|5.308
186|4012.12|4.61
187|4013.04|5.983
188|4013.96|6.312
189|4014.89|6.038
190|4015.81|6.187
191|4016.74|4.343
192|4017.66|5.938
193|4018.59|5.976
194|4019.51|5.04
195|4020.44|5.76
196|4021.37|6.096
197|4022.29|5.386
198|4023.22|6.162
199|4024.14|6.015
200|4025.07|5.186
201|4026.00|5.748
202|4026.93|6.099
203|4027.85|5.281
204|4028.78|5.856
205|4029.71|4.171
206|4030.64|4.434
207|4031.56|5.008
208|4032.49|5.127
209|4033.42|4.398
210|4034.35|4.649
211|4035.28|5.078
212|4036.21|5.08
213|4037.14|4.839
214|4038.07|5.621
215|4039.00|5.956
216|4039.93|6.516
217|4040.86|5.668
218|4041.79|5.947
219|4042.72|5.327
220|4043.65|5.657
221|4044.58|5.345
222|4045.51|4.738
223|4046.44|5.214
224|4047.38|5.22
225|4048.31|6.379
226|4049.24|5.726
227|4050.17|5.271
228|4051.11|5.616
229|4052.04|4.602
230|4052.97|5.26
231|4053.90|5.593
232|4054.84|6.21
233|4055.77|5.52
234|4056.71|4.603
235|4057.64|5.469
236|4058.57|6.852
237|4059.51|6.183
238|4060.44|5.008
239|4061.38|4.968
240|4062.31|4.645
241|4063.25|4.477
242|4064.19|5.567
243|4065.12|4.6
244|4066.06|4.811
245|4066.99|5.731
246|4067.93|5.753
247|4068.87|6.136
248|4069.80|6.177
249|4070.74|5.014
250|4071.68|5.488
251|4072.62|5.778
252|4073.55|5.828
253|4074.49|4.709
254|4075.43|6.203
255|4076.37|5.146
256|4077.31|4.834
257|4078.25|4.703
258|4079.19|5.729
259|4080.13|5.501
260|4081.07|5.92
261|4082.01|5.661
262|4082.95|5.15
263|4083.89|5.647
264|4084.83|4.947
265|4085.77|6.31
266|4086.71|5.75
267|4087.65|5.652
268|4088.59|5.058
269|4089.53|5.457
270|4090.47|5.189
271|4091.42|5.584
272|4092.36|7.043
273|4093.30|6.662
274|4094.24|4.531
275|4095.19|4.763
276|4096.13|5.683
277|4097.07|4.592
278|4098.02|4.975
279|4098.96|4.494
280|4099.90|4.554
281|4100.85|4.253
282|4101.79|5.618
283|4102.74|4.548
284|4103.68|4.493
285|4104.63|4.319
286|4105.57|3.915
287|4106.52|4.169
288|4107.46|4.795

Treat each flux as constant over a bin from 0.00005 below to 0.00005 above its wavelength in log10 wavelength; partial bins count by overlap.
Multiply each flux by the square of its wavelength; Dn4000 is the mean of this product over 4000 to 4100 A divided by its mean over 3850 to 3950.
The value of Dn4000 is 1.6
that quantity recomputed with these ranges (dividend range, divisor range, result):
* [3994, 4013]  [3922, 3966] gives 1.57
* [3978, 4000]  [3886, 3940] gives 1.47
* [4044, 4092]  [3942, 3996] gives 1.39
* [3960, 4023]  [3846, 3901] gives 1.32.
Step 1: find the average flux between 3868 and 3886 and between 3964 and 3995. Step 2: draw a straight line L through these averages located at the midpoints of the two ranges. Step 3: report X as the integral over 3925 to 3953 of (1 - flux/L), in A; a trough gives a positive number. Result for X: 5.40 A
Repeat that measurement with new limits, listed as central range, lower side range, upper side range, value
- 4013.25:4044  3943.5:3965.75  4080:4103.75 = -4.3 A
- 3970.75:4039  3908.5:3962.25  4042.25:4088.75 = -4.8 A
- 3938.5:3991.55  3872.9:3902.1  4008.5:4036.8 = 7.3 A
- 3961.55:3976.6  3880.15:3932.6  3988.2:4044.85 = 5.2 A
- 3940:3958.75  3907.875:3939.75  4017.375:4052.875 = -2.3 A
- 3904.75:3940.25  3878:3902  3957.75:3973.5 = -1.1 A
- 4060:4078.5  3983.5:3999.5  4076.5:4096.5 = 0.5 A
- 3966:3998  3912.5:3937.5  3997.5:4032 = 3.7 A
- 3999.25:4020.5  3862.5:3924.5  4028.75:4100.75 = -2.5 A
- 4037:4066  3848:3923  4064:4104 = -1.8 A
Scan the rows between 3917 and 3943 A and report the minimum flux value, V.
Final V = 1.253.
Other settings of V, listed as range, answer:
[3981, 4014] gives 3.203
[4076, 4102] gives 4.253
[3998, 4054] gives 4.171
